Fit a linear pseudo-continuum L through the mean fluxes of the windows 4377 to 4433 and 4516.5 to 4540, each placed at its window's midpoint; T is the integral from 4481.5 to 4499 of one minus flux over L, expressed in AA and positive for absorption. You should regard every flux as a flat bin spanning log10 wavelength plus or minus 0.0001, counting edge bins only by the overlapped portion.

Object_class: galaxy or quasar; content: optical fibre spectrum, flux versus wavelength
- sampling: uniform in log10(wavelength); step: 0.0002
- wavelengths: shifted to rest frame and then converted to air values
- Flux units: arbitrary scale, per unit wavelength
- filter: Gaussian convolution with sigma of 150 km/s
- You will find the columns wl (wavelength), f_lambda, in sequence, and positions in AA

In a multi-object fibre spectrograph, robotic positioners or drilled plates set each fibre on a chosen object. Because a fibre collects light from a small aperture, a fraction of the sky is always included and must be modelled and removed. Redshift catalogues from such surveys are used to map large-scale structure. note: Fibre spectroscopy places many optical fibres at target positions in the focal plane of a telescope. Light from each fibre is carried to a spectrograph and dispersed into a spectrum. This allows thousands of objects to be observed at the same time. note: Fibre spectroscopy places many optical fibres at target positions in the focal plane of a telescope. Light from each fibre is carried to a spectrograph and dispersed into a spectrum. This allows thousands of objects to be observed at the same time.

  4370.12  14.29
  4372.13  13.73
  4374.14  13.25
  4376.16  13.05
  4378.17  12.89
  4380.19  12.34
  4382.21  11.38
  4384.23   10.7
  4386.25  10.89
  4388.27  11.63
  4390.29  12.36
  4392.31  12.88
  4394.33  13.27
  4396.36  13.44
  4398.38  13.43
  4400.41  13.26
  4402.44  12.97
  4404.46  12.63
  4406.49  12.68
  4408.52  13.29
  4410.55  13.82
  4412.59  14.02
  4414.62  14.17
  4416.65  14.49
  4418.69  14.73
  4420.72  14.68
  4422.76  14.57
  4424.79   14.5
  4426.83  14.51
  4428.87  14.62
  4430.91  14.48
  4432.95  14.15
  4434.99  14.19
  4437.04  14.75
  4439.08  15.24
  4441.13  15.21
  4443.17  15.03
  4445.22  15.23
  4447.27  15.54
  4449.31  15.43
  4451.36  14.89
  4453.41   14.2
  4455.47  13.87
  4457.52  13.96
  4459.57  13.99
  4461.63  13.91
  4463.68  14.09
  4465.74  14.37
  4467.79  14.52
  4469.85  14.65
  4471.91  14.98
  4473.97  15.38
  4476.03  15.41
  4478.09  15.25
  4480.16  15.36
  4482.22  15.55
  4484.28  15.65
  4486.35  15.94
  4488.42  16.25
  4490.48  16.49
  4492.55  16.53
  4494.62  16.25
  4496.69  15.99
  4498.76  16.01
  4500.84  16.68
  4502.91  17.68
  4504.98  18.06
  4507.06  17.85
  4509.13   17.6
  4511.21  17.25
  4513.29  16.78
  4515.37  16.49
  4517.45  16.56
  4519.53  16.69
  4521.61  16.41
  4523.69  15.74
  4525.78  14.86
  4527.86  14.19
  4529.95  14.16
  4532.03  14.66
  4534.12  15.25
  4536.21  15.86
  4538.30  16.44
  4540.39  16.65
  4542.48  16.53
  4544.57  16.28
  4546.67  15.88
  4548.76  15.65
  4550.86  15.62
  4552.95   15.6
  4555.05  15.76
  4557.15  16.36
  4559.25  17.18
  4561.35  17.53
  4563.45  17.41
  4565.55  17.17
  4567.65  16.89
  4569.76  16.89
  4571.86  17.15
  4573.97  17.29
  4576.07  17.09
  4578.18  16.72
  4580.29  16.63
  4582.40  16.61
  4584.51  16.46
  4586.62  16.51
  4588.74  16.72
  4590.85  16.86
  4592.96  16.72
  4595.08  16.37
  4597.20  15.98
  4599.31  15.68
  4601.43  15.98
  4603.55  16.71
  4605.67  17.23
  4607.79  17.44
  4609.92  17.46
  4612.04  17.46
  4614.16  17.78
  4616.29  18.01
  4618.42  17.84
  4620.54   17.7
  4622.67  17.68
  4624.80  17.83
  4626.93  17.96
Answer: -1.4 AA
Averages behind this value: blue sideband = 13.3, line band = 16.1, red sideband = 15.6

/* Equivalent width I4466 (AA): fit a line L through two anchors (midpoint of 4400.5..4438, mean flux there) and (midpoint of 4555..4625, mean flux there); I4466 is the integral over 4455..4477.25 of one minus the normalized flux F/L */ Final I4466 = 0.6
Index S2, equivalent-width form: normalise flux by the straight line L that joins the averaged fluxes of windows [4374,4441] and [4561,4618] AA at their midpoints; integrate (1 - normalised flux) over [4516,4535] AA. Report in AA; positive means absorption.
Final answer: 0.34 AA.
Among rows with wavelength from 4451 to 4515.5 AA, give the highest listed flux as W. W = 18.06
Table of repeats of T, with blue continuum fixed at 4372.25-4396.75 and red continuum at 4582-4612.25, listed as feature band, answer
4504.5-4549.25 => -2.73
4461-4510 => -4.92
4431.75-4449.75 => -1.94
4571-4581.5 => -0.47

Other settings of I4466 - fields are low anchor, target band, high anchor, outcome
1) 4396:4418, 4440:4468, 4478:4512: 0.94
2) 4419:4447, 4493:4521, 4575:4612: -2.28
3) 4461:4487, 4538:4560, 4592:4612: -0.25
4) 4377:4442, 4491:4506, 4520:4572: -1.53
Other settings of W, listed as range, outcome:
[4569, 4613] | 17.46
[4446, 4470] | 15.54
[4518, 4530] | 16.69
